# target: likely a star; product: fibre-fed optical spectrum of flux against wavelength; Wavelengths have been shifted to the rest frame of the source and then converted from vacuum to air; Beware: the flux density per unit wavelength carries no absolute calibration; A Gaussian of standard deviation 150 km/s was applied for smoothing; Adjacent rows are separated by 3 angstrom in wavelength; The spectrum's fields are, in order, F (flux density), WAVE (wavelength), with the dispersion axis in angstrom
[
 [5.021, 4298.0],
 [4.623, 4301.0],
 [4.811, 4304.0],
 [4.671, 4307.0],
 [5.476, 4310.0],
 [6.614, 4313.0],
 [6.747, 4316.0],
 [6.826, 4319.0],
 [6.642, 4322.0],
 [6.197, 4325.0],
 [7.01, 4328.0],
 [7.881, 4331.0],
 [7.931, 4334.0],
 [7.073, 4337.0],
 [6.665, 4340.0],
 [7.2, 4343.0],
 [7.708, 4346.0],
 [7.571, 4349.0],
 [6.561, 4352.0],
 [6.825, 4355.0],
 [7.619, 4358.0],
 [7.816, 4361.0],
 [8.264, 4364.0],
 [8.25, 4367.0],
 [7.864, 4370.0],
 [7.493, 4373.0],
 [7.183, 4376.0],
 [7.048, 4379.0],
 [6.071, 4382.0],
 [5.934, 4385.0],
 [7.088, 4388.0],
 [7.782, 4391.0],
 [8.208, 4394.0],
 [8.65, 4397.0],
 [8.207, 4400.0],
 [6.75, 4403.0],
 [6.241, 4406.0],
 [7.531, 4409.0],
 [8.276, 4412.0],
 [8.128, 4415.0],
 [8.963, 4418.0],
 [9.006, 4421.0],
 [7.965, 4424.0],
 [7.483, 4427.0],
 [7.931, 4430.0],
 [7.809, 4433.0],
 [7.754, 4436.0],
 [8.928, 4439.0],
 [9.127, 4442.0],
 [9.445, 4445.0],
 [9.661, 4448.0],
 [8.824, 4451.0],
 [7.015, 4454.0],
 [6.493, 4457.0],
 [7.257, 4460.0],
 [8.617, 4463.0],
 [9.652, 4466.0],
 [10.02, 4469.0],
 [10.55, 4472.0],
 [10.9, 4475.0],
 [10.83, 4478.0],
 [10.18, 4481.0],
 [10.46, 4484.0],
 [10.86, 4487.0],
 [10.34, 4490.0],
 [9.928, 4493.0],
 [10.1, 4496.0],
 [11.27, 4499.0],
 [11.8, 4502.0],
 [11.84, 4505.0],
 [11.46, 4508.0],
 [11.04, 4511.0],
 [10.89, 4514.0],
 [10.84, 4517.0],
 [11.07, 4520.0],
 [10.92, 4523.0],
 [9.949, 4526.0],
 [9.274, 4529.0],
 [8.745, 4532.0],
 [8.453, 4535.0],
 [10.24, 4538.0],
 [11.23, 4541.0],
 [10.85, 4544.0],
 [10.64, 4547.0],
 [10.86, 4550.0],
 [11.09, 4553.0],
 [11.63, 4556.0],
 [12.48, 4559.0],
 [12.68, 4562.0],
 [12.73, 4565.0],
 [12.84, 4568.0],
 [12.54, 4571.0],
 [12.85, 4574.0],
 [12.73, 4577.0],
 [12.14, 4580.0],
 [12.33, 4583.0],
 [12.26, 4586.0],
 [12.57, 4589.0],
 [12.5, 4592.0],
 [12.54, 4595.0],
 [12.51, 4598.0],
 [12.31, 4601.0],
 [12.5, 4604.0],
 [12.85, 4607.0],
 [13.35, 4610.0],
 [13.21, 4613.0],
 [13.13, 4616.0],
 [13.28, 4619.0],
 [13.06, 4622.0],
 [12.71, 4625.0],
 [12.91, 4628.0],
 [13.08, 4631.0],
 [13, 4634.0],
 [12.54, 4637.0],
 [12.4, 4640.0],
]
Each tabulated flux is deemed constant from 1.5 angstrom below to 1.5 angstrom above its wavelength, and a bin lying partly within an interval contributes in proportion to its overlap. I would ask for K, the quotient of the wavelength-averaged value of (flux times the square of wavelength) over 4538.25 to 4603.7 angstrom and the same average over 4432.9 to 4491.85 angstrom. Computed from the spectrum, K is 1.37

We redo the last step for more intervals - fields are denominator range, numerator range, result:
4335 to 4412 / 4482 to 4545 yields 1.52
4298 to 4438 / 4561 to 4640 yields 1.96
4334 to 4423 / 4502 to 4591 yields 1.63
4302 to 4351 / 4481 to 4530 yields 1.75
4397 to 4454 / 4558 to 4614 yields 1.65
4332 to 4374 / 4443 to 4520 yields 1.42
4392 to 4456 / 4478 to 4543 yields 1.34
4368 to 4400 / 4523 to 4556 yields 1.49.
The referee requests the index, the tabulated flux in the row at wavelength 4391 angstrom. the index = 7.782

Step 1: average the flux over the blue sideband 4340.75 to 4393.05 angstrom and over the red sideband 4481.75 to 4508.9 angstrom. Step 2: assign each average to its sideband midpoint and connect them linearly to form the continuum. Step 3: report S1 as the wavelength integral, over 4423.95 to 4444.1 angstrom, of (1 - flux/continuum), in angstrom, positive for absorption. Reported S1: 2.2 angstrom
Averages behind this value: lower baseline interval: 7.31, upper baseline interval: 10.9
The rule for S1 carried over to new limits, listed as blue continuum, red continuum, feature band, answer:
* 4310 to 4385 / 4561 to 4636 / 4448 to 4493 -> 2.1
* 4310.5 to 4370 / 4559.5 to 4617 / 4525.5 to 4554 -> 3.6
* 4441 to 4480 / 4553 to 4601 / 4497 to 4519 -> -1.7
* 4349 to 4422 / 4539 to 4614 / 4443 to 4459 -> 1.5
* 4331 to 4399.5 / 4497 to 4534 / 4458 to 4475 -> 0.7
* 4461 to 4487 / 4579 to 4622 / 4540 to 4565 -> 0.5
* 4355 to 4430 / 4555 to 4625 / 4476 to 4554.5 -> 1.0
